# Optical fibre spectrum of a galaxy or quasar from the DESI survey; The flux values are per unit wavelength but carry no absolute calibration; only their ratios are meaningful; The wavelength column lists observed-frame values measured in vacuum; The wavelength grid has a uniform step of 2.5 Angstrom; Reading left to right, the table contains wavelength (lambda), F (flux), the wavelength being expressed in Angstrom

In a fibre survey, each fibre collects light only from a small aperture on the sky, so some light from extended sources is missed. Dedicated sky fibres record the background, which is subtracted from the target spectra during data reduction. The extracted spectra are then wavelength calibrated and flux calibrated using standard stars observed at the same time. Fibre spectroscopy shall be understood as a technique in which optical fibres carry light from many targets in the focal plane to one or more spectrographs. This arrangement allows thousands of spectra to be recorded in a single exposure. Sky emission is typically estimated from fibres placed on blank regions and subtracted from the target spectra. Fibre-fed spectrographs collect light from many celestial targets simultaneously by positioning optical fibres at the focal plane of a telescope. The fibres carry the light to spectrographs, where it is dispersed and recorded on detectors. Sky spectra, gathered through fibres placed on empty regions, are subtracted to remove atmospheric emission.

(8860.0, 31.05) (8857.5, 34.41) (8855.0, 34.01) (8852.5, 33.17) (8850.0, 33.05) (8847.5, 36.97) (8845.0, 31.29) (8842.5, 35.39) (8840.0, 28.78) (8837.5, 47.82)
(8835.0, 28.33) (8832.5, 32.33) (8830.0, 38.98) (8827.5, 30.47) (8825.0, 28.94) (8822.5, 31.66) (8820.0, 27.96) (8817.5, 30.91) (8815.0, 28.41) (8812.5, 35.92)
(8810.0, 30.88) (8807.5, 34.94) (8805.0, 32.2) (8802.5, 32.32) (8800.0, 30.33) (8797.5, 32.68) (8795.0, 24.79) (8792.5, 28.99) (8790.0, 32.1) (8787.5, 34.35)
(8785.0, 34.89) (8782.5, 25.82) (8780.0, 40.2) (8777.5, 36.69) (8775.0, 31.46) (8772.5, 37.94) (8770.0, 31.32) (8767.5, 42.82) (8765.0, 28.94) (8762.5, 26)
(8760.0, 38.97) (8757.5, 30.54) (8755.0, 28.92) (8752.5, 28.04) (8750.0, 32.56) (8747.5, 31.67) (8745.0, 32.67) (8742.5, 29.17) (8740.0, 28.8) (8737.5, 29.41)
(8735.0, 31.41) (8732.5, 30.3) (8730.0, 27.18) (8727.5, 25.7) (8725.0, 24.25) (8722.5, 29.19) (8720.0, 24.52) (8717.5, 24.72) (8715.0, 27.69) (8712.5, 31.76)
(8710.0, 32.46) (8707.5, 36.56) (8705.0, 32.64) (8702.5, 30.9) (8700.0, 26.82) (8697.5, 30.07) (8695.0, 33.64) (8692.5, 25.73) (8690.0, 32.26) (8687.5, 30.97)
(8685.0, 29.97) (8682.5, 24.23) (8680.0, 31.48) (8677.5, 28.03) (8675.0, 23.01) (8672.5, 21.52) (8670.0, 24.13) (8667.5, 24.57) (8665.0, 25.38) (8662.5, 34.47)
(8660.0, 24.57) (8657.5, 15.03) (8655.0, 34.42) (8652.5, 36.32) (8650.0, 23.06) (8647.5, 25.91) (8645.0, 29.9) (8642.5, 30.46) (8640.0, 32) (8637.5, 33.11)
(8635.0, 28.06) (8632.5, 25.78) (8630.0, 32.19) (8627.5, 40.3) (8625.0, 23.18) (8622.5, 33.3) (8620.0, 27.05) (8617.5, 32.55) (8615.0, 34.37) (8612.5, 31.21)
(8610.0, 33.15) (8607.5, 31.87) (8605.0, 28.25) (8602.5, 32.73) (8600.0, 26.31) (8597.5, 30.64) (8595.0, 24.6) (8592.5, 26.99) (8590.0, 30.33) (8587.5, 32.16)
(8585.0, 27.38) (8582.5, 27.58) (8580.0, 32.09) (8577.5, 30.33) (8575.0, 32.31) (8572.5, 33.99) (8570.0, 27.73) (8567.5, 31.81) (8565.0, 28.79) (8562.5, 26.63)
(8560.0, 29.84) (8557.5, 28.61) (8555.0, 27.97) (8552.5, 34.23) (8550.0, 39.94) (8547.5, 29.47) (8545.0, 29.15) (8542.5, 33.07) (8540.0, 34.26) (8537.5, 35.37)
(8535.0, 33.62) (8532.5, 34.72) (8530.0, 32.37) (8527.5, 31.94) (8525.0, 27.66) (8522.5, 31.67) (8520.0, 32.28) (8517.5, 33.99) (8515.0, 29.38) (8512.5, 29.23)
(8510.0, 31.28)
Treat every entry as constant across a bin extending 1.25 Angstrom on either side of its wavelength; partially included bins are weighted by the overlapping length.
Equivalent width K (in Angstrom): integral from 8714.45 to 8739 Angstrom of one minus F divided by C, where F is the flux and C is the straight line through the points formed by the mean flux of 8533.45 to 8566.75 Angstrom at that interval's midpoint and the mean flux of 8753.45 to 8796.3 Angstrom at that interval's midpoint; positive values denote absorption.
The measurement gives 3.8 Angstrom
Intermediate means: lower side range 31.6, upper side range 32.6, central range 27.4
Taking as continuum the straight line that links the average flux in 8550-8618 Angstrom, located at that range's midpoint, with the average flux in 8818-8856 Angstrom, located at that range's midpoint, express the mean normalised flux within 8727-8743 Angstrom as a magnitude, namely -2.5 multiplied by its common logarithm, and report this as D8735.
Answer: 0.11 mag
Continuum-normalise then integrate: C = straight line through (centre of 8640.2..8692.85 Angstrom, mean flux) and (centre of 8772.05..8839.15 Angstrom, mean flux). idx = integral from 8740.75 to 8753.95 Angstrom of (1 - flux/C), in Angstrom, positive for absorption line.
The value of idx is -0.1 Angstrom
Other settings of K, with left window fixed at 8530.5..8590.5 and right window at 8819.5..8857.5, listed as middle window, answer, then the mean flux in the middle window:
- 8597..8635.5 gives 1.2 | 30.7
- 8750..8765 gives 1.0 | 30.5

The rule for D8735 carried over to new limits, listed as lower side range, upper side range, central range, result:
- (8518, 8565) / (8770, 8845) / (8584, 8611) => 0.09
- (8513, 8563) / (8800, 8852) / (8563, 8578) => 0.05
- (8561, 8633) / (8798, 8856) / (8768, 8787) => -0.07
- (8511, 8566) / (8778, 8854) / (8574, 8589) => 0.05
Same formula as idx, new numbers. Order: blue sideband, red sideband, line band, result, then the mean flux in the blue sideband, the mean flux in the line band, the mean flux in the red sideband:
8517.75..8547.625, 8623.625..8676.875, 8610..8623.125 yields -1.1 Angstrom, 32.3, 31.8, 28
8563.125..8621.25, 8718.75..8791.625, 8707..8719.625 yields 0.4 Angstrom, 30.1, 29.9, 31.2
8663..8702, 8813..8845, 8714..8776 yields -0.8 Angstrom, 27.7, 30.2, 32.5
